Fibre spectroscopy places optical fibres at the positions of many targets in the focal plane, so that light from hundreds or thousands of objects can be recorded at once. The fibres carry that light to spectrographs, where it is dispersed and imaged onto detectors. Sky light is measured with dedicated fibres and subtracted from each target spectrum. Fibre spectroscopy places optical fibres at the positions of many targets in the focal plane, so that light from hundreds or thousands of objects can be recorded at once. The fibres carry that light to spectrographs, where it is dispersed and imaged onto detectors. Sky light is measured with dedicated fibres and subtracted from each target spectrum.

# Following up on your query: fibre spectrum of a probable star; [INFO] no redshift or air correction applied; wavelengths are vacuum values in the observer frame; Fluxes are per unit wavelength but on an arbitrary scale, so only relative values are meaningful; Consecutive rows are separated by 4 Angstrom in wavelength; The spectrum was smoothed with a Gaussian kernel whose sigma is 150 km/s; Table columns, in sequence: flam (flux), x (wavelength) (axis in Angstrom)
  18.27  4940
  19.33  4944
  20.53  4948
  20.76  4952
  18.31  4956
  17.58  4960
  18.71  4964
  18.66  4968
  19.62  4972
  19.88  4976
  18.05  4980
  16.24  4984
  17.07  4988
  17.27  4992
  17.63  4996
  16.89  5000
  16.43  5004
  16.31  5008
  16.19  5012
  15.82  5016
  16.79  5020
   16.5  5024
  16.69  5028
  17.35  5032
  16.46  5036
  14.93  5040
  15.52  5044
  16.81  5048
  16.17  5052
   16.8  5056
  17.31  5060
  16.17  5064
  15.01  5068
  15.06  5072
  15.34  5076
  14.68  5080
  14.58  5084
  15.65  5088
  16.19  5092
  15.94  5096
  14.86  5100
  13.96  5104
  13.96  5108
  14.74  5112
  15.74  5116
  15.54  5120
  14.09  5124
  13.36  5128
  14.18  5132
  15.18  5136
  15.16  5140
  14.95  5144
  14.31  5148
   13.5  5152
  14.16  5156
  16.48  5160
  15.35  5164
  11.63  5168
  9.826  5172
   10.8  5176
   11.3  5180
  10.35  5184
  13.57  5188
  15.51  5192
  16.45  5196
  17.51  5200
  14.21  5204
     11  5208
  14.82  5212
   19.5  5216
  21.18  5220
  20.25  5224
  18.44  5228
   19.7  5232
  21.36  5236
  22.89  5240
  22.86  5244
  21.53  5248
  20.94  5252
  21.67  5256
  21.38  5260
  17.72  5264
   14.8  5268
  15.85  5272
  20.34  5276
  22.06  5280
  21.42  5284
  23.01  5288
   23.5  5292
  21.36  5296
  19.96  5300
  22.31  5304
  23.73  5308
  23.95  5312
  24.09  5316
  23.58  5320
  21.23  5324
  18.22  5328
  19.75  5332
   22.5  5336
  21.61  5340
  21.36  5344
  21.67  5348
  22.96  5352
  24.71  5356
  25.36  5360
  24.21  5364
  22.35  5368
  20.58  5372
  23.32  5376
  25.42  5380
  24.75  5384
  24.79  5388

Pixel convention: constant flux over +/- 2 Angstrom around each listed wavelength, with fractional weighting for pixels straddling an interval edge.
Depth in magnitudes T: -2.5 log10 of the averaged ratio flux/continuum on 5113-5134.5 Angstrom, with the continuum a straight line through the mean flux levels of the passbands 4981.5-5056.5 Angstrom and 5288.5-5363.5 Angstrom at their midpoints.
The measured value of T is 0.26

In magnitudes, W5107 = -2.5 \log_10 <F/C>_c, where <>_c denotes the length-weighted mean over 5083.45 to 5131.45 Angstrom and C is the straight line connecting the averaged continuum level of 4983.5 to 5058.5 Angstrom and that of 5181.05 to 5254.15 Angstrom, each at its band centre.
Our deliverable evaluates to 0.15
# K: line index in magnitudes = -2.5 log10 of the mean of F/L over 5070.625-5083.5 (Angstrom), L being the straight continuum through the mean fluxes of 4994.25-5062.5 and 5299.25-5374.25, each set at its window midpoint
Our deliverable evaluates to 0.165 mag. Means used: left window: 16.5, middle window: 15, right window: 22.4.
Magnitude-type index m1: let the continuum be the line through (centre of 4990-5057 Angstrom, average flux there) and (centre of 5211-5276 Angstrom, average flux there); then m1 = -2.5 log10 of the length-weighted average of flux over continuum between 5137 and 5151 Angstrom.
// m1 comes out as 0.23 mag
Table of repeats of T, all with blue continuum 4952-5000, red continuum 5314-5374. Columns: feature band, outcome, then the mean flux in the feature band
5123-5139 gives 0.361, 14.3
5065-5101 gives 0.256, 15.3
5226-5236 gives 0.080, 19.5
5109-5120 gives 0.284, 15.2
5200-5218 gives 0.341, 15.2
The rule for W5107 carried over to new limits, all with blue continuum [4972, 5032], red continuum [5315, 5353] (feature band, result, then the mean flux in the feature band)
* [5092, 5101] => 0.175 mag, 15.6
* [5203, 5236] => 0.134 mag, 17.7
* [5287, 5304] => -0.044 mag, 21.9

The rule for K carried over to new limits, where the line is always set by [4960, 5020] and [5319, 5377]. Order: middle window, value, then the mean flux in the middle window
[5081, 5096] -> 0.21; 15.5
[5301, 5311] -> -0.06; 22.8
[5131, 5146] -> 0.29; 14.9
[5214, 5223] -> 0.01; 20.3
